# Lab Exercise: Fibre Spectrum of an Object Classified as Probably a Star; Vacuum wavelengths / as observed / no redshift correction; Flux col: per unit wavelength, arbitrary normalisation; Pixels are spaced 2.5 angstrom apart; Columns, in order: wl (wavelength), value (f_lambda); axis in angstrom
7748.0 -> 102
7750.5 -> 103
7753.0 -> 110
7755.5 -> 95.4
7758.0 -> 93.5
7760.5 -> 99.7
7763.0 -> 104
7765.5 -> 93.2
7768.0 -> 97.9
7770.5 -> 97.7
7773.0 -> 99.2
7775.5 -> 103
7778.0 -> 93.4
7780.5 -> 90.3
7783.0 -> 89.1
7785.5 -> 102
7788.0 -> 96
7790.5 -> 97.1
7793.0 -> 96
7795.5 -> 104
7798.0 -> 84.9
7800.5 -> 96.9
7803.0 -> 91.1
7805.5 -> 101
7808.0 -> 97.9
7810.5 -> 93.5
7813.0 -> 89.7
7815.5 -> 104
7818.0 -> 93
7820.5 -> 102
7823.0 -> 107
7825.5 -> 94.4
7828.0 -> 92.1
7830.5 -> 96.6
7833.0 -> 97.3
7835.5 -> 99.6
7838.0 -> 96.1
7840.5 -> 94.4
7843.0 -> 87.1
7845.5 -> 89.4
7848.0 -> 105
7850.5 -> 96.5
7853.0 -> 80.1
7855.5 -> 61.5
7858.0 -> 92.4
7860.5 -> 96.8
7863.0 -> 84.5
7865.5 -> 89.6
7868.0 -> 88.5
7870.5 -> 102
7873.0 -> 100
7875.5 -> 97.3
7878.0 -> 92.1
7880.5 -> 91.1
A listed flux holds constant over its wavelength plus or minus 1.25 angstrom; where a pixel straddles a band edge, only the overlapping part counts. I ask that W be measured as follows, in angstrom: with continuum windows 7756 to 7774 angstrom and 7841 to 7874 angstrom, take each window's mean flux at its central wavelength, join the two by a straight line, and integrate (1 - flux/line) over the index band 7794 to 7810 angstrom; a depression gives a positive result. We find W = -0.2 angstrom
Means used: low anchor 97.8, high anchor 90.3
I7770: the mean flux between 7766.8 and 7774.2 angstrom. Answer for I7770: 98.3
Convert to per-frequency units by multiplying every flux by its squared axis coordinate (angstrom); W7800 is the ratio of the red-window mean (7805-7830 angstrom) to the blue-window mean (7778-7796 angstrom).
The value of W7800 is 1.0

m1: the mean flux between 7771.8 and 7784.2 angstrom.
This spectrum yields 95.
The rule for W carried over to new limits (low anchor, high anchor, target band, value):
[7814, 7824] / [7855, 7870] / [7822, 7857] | 0.8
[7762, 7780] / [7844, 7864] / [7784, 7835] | -1.9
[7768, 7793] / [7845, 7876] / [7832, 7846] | -0.3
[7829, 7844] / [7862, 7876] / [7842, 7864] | 1.5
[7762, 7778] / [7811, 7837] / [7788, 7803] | 0.4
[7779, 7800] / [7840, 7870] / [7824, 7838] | -0.8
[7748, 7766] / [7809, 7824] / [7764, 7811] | 1.4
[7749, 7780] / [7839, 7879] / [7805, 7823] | -0.6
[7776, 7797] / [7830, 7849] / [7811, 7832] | -0.3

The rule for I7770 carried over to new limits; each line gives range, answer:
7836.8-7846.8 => 91.8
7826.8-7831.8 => 94.4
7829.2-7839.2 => 97.4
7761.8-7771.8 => 98.2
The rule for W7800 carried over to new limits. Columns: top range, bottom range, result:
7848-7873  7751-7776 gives 0.92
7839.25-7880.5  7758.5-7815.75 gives 0.96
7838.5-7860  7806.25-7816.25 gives 0.93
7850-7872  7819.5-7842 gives 0.91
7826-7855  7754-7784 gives 0.98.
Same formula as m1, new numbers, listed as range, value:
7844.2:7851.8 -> 96.8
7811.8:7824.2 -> 99.1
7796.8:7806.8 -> 93.5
